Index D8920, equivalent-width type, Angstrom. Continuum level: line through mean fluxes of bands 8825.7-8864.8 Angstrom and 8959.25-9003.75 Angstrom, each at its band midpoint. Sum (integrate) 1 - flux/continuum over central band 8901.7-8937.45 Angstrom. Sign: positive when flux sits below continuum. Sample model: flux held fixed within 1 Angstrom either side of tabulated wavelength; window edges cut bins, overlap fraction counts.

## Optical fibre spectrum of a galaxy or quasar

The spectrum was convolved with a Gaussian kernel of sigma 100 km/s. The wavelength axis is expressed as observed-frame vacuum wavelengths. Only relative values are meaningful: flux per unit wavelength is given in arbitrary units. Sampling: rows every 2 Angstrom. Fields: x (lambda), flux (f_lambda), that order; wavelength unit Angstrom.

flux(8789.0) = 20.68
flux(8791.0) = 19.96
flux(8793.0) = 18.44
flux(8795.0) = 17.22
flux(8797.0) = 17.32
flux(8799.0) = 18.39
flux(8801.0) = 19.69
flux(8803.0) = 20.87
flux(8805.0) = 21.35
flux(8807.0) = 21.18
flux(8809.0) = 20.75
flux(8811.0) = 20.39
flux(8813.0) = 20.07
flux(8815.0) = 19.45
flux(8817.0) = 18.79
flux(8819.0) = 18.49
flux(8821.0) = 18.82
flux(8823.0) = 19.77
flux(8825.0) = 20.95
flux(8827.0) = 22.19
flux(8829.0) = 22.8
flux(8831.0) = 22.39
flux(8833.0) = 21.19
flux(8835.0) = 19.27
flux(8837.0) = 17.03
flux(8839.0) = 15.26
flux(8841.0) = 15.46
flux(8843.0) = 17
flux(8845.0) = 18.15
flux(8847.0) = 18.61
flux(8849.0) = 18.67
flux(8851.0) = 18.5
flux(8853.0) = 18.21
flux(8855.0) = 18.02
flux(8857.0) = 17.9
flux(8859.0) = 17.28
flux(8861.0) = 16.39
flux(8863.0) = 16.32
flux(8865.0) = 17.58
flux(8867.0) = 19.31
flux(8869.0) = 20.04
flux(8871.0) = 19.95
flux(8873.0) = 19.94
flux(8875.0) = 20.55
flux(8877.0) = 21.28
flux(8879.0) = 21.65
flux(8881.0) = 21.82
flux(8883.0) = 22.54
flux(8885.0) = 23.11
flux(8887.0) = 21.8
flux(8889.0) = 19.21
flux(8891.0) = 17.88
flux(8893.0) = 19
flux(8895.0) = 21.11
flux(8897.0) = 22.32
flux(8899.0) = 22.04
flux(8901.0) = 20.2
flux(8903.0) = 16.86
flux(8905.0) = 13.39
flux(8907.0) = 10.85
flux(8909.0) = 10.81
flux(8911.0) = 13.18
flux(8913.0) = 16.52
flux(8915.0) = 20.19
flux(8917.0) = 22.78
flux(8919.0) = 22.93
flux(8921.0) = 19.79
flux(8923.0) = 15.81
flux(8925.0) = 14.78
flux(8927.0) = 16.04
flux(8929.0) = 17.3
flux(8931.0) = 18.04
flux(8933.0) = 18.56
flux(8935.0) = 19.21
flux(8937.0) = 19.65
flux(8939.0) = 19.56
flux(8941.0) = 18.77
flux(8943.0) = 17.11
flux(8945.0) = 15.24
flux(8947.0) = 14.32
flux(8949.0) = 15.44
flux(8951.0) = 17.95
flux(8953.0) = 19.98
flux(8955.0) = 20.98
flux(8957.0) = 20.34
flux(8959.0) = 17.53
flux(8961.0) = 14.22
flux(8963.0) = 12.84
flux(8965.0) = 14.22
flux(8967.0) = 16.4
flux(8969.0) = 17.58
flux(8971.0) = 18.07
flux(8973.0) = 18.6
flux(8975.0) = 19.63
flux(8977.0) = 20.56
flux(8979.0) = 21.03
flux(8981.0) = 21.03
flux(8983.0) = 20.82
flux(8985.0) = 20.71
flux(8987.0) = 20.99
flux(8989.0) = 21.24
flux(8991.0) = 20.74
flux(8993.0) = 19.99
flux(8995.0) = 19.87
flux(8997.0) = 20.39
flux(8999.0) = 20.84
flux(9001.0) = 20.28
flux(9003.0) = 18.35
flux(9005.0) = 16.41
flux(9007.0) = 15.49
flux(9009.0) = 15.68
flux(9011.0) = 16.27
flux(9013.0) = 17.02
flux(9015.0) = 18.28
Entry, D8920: 3.30 Angstrom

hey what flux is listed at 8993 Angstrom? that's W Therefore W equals 19.99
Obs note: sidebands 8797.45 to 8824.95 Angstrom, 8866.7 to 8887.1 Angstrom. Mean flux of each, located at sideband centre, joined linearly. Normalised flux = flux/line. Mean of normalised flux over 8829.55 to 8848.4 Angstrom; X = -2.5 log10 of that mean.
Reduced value 0.11 mag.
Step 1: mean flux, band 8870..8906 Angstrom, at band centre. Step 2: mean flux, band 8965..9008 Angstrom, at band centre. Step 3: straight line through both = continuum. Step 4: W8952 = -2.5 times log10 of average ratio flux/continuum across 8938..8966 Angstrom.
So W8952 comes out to 0.16 mag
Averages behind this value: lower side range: 20.3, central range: 17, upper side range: 19.4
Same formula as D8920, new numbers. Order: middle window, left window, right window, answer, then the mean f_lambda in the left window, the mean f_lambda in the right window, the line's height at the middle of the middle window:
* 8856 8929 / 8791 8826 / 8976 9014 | 2.9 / 19.5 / 19.4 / 19.5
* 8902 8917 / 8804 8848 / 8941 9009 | 3.0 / 19.5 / 18.4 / 18.9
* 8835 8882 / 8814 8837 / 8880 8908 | 3.2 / 20.2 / 19.4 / 19.8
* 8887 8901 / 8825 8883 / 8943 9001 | -1.0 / 19.1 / 18.6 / 19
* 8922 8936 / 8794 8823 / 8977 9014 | 1.6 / 19.5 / 19.3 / 19.4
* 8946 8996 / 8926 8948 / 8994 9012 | -1.9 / 17.6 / 18.2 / 17.9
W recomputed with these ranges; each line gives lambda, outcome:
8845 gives 18.15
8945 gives 15.24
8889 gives 19.21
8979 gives 21.03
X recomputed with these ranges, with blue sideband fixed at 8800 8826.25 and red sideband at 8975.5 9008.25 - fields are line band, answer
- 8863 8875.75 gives 0.040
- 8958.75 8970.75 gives 0.272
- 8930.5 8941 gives 0.051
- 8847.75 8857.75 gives 0.099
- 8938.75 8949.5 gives 0.198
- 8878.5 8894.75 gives -0.046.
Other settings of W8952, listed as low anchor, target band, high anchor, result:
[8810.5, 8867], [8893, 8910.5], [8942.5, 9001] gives 0.09 mag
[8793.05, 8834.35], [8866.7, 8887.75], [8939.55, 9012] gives -0.09 mag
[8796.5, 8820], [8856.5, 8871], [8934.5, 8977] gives 0.06 mag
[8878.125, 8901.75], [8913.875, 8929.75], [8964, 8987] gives 0.09 mag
